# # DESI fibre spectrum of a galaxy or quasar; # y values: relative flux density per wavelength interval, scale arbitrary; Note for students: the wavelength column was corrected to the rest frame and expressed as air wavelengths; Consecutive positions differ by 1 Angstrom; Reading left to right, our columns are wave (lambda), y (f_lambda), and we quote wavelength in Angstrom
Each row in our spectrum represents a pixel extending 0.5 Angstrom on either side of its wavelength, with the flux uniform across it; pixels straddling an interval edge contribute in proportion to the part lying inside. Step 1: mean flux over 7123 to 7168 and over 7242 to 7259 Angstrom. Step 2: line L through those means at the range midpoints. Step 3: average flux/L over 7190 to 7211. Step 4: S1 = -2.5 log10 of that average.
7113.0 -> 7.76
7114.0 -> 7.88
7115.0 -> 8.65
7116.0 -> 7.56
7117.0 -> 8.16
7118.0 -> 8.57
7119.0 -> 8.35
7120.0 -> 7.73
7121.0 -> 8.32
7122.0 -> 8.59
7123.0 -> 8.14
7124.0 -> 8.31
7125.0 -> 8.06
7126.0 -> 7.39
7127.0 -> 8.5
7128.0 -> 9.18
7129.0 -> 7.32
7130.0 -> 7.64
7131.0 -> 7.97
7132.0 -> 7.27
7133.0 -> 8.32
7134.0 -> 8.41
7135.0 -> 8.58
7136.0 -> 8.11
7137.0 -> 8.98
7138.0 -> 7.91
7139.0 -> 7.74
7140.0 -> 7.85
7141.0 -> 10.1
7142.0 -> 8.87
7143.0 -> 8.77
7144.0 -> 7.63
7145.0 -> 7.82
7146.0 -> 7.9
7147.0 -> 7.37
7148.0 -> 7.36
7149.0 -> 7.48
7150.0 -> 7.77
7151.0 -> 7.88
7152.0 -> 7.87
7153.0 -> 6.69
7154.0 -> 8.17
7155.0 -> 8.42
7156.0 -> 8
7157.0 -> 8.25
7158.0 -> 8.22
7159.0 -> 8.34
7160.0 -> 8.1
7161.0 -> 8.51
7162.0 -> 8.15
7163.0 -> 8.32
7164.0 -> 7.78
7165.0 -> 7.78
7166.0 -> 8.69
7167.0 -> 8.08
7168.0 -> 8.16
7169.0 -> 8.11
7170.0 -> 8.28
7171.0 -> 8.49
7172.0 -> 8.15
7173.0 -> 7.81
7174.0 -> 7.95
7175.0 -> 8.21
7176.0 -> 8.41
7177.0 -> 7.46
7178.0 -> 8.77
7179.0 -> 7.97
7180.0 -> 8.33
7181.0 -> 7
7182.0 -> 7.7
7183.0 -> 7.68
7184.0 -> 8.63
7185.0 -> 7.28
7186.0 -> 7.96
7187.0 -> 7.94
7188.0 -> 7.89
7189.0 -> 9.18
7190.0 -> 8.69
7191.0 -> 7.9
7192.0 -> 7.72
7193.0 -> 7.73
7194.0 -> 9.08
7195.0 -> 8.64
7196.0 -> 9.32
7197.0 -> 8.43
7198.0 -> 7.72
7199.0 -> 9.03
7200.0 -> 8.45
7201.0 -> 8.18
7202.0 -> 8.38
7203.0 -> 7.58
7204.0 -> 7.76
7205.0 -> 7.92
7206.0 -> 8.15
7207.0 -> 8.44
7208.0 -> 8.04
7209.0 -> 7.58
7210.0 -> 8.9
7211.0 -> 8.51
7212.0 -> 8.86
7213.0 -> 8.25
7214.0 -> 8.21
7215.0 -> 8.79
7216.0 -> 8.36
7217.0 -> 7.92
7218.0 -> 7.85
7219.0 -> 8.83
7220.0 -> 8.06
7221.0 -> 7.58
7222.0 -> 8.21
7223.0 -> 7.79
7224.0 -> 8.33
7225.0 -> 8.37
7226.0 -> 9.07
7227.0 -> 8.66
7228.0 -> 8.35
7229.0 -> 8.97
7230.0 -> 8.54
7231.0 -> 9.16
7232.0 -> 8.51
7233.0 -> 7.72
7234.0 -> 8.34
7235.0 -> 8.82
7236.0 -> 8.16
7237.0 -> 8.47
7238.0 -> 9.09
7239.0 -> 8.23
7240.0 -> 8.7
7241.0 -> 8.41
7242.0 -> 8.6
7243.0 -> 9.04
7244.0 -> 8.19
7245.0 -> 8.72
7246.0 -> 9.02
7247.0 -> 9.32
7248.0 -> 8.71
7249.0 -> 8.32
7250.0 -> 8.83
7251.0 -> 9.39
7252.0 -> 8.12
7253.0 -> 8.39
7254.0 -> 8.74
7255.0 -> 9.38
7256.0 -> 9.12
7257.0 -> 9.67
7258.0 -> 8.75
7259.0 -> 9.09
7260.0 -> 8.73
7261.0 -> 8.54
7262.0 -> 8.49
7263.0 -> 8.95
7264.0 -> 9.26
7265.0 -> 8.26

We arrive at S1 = 0.03 mag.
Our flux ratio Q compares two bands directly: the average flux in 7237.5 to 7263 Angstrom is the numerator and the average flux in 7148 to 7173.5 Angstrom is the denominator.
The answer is 1.1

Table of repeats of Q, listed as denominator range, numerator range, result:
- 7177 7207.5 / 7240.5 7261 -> 1.08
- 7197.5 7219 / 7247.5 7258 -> 1.07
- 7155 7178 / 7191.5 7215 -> 1.02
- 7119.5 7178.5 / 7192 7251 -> 1.04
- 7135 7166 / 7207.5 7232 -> 1.04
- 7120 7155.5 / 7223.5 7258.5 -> 1.08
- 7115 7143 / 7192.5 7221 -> 1.01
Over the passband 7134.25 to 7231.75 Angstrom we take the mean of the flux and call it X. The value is 8.2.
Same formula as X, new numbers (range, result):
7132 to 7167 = 8.11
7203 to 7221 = 8.22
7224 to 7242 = 8.56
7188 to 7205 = 8.33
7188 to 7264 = 8.51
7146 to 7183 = 8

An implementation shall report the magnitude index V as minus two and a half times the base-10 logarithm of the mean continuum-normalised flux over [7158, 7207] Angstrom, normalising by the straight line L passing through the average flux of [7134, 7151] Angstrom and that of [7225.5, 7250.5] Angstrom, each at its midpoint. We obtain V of 0.02 mag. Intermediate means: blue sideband 8.14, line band 8.17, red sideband 8.64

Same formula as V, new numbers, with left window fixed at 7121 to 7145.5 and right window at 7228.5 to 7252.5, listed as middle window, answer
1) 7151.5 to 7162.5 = 0.034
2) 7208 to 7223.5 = 0.040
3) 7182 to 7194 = 0.047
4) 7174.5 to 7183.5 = 0.061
